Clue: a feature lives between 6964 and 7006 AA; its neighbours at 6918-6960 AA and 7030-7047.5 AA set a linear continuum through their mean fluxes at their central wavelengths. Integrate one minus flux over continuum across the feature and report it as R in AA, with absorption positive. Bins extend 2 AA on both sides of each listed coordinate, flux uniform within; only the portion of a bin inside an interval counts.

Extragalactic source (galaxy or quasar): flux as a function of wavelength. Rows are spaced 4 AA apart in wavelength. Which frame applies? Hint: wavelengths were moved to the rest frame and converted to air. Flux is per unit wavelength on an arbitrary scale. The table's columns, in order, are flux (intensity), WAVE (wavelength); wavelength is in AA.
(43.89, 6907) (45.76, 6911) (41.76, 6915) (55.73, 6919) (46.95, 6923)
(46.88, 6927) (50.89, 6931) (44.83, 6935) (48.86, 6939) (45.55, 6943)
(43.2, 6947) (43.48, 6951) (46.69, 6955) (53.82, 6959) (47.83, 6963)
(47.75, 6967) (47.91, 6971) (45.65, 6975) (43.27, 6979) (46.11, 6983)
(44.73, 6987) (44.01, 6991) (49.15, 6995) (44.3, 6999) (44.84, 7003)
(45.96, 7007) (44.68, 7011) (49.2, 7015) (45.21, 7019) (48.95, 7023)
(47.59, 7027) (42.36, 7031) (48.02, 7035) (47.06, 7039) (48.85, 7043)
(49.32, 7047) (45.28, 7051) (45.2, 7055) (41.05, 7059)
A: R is 1.40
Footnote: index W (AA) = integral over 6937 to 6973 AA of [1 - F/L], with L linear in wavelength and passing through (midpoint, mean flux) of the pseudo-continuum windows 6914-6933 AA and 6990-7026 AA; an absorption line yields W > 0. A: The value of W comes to 0.5 AA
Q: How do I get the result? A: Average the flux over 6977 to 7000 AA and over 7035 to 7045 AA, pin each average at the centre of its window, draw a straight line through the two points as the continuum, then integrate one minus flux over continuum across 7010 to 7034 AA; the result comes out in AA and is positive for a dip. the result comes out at 0.29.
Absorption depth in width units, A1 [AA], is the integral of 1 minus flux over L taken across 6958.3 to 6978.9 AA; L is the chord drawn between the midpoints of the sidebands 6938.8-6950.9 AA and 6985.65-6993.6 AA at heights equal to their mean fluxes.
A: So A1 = -1.3 AA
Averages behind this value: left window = 45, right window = 44.7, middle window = 47.8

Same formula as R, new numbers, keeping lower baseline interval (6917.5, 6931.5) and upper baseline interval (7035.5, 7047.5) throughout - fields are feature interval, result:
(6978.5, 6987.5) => 0.75 AA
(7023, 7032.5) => 0.49 AA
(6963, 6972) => 0.26 AA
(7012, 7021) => 0.31 AA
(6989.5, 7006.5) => 1.11 AA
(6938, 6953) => 1.37 AA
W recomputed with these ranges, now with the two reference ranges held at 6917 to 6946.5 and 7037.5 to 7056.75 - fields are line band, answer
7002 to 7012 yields 0.5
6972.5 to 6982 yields 0.6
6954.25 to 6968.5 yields -0.4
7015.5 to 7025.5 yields 0.0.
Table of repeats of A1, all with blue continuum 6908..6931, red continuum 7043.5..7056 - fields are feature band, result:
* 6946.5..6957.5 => 0.55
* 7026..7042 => 0.24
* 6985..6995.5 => 0.39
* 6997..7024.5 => 0.61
